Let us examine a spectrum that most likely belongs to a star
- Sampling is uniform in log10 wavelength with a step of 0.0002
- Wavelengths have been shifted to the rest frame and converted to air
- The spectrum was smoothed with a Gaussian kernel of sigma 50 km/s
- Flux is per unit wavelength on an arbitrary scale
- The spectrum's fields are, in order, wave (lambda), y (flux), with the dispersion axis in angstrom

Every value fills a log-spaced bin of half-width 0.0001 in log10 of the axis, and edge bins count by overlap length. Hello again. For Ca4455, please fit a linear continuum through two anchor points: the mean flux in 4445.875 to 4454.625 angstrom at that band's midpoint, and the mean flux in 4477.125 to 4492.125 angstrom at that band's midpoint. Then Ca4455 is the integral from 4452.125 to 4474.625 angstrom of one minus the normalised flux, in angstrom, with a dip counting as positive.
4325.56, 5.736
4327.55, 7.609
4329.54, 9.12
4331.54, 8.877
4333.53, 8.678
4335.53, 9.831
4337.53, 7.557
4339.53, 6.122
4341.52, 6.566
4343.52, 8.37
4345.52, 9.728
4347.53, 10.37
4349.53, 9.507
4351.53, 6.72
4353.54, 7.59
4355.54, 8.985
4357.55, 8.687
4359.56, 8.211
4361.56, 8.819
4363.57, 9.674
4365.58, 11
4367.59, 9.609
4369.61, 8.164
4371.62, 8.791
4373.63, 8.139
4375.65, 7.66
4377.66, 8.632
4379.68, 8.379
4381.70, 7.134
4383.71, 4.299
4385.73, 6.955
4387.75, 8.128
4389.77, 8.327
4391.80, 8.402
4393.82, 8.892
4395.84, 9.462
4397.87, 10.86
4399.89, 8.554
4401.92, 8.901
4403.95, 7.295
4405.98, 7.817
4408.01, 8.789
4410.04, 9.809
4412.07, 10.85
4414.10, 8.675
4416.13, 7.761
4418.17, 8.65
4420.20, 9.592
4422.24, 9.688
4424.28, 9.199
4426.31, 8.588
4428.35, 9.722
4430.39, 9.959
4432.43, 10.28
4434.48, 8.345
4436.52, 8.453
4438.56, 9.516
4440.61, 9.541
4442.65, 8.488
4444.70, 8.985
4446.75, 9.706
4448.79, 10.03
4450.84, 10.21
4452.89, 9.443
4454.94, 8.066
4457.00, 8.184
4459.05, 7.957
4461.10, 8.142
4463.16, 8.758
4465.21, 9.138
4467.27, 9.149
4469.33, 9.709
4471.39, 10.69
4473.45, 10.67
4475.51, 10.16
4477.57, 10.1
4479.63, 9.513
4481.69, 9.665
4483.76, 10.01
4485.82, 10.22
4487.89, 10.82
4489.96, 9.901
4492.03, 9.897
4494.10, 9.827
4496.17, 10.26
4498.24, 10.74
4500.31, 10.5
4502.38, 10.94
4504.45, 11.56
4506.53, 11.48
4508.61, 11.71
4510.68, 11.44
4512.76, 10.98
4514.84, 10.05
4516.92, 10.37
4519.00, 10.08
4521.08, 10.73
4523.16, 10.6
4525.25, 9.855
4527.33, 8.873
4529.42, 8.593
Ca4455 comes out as 1.7 angstrom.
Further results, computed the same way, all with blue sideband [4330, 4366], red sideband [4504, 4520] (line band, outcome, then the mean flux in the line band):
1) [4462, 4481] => 1.11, 9.75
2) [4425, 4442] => 0.92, 9.28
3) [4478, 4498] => 1.04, 10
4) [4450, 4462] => 1.76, 8.65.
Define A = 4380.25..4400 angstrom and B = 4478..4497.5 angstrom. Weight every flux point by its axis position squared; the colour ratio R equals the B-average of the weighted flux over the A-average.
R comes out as 1.29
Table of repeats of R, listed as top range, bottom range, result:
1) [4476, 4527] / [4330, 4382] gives 1.30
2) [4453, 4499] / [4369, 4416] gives 1.19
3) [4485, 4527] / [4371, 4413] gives 1.33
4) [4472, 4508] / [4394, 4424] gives 1.19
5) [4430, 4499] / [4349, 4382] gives 1.16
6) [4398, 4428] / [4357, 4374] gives 1.01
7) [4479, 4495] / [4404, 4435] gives 1.13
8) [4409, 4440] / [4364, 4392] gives 1.16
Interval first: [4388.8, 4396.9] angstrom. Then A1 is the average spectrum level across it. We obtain 8.78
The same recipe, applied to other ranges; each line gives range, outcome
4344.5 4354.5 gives 8.78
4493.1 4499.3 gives 10.3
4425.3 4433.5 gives 9.62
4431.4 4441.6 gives 9.22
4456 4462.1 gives 8.1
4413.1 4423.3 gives 8.87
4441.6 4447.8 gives 9.08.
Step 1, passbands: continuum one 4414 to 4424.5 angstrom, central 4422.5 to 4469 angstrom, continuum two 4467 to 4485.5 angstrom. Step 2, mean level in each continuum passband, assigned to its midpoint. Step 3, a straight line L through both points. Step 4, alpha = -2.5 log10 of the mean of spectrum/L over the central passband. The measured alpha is 0.037 mag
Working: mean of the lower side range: 8.93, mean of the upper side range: 10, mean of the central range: 9.1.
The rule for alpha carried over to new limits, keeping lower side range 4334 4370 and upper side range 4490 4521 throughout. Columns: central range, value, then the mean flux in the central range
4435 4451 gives 0.06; 9.29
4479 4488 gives 0.04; 9.99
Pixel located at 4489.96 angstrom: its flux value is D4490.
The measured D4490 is 9.901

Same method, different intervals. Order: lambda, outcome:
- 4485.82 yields 10.22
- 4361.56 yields 8.819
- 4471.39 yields 10.69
